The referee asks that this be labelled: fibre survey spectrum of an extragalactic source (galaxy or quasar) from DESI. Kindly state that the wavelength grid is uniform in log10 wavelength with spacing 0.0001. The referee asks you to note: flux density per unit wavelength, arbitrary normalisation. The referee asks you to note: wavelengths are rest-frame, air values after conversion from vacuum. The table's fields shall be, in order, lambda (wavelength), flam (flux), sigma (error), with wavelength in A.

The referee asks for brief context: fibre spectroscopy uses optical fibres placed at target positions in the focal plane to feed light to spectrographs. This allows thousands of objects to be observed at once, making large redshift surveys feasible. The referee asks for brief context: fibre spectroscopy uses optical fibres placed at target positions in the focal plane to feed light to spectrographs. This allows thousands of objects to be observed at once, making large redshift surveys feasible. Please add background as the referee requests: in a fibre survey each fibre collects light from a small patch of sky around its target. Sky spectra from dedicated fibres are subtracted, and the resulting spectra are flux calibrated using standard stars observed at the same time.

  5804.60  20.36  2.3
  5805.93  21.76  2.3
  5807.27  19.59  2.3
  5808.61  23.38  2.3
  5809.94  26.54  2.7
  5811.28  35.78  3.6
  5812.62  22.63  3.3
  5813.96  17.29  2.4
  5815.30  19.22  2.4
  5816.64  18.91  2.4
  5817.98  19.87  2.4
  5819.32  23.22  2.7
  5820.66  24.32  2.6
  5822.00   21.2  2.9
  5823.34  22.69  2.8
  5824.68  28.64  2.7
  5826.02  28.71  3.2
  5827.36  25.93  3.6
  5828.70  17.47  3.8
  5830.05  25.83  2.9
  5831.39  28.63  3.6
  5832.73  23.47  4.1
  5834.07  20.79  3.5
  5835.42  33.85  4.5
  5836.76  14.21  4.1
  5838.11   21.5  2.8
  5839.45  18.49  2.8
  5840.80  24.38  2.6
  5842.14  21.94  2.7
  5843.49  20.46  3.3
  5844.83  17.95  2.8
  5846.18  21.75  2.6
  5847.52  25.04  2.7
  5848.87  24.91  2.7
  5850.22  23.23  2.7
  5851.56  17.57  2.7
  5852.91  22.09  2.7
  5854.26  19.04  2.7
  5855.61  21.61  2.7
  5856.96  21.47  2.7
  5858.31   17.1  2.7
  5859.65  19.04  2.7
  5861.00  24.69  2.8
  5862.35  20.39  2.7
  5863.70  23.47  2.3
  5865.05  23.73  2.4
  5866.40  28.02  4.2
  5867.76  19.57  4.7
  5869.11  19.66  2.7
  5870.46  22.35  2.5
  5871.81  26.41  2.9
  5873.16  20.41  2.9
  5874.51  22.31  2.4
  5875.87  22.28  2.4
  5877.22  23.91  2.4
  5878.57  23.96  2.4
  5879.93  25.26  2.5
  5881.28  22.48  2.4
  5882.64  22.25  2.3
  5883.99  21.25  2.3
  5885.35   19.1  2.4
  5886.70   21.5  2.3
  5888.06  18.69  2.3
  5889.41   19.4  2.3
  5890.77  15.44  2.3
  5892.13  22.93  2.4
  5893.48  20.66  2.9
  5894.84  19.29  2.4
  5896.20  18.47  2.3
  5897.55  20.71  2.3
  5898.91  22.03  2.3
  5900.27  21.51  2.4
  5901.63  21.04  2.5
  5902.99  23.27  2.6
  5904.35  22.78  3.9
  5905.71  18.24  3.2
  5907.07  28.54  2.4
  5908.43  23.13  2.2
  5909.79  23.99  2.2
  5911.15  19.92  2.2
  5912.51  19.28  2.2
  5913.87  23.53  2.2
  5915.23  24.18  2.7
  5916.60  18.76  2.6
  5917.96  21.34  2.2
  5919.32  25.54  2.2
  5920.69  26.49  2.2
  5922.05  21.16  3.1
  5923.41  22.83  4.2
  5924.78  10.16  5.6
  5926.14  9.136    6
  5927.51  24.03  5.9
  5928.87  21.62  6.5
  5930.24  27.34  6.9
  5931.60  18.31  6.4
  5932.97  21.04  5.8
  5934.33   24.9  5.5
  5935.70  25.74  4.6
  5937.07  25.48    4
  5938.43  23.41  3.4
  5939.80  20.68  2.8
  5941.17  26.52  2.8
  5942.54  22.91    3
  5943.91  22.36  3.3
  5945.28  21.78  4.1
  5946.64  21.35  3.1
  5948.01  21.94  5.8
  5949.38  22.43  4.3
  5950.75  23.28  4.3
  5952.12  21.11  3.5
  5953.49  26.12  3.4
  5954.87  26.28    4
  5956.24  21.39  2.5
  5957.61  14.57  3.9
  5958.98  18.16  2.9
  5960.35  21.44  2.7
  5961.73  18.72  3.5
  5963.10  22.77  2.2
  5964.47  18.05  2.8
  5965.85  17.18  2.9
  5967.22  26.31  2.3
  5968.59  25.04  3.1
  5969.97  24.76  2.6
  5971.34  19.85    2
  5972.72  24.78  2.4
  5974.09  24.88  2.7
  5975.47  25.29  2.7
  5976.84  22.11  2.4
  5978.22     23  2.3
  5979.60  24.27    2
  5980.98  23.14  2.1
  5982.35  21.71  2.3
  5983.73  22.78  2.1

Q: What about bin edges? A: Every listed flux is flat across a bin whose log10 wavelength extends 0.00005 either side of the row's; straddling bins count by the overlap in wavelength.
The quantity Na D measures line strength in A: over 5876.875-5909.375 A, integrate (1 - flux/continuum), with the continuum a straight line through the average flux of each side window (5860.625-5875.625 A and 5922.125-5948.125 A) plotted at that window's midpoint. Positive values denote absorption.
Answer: 1.2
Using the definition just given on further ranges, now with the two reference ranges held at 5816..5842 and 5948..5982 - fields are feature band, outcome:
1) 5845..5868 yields 1.17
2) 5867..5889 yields 0.91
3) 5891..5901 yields 0.97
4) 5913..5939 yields 0.85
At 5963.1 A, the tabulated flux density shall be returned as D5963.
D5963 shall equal 22.77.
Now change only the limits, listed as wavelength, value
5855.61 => 21.61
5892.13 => 22.93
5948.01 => 21.94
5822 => 21.2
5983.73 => 22.78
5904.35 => 22.78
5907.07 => 28.54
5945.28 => 21.78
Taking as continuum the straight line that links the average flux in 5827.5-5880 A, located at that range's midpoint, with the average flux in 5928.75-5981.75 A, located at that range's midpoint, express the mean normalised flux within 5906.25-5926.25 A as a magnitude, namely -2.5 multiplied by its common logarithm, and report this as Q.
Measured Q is 0.05 mag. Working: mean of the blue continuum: 22.3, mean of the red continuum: 22.6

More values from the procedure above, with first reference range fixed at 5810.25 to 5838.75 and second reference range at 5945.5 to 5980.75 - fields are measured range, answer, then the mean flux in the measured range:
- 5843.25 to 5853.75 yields 0.08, 21.6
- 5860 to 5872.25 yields 0.01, 23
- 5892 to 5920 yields 0.04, 21.8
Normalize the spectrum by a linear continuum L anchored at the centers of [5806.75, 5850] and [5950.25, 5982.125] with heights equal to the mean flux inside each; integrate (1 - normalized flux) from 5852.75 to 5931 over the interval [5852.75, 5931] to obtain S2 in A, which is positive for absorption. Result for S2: 4.10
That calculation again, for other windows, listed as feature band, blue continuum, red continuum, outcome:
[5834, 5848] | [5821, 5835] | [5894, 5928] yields 1.2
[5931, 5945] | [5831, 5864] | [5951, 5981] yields -0.6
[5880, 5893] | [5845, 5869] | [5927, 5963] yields 0.8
